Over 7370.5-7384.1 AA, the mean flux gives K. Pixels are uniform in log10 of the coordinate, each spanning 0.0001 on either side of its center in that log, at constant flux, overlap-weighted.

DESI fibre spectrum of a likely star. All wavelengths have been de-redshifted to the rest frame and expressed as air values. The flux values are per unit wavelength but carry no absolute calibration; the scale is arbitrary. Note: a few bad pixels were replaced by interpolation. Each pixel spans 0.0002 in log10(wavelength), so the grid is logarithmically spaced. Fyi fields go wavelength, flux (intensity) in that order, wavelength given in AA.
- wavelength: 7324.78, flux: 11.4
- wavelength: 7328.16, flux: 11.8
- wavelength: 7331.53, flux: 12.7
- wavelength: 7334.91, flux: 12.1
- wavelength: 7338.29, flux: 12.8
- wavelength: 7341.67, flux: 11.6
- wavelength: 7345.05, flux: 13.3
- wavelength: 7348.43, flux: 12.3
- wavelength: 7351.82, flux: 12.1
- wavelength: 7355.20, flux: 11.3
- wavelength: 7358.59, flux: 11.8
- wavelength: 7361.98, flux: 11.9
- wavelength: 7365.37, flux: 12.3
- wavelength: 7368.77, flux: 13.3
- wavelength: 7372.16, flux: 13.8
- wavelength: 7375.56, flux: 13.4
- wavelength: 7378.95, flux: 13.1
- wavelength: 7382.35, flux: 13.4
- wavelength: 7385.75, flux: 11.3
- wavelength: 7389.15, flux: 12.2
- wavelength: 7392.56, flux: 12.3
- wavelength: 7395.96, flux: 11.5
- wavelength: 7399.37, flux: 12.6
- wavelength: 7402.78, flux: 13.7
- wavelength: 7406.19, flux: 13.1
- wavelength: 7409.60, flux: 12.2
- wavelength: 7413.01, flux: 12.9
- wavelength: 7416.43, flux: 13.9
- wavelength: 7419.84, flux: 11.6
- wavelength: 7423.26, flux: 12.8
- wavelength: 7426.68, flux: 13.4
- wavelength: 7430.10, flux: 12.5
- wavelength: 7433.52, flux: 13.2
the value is 13.4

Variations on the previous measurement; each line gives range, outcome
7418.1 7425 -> 12.2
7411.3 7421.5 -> 12.8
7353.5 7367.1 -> 11.8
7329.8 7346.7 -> 12.5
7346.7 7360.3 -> 11.9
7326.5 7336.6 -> 12.2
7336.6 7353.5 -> 12.4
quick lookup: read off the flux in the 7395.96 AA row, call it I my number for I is 11.5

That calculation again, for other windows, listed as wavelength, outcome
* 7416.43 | 13.9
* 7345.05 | 13.3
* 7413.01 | 12.9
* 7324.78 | 11.4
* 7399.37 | 12.6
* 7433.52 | 13.2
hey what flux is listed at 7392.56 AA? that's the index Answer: 12.3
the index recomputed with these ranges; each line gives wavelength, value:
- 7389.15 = 12.2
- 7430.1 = 12.5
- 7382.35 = 13.4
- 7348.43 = 12.3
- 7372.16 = 13.8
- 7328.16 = 11.8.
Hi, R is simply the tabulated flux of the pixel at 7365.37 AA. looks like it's 12.3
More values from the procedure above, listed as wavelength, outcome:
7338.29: 12.8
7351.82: 12.1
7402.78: 13.7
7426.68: 13.4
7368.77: 13.3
